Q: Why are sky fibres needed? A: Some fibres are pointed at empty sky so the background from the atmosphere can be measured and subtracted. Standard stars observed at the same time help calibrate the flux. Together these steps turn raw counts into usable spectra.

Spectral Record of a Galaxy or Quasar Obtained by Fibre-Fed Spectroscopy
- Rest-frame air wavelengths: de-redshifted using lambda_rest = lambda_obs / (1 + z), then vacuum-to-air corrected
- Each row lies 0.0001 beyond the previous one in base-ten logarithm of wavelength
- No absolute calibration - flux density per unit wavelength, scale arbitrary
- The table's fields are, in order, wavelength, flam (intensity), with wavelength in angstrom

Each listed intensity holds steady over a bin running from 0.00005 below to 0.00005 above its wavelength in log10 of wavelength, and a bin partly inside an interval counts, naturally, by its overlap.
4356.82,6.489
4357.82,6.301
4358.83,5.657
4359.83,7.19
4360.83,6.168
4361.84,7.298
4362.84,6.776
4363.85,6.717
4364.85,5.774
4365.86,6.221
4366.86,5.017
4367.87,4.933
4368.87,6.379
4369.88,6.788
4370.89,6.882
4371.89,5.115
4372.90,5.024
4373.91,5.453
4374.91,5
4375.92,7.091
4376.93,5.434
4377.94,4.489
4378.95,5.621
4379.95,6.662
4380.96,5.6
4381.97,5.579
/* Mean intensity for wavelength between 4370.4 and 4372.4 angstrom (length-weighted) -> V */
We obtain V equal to 6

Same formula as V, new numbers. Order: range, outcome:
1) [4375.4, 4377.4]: 6.25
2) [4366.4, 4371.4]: 6.01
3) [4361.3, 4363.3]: 7.02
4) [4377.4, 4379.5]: 5.11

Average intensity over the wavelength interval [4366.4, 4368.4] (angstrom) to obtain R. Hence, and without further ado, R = 5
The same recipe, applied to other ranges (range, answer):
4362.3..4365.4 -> 6.43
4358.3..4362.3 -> 6.56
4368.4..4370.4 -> 6.56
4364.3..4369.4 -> 5.68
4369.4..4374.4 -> 5.85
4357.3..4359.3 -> 5.98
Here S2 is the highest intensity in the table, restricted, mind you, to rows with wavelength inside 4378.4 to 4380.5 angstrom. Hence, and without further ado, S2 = 6.662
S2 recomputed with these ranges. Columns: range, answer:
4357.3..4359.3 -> 6.301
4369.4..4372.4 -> 6.882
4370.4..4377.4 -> 7.091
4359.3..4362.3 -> 7.298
